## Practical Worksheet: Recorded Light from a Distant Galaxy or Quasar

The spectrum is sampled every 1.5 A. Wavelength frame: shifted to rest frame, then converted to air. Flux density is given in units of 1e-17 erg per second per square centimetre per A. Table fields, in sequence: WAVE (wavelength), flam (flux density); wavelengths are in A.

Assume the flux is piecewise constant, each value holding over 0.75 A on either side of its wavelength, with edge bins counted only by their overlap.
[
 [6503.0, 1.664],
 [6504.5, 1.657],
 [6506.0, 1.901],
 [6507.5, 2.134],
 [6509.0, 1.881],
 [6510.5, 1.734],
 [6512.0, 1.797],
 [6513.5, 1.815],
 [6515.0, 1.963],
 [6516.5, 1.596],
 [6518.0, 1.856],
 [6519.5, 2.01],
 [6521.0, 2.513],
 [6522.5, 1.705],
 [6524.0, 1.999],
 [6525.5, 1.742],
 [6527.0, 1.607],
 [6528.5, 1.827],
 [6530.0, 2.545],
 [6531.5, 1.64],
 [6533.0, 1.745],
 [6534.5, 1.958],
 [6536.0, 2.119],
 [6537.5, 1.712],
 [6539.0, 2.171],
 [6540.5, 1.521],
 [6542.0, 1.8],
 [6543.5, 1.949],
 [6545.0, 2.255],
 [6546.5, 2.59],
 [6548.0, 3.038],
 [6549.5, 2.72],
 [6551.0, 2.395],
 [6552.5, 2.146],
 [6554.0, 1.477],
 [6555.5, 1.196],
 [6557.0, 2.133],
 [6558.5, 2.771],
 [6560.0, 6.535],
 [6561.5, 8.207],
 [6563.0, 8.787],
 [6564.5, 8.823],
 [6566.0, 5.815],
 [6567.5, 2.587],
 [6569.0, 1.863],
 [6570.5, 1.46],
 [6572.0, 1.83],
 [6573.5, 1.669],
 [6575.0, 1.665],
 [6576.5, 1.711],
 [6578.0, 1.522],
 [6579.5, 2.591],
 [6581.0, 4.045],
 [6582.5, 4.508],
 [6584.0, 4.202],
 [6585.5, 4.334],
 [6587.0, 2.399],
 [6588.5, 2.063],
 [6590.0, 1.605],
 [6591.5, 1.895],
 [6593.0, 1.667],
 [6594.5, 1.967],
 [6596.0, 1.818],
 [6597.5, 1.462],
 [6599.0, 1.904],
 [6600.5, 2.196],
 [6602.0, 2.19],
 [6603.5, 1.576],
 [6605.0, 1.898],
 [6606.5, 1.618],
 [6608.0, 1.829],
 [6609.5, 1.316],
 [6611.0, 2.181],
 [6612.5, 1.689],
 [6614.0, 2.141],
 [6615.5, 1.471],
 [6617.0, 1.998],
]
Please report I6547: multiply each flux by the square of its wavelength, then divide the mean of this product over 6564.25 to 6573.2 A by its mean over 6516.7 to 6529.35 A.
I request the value 1.78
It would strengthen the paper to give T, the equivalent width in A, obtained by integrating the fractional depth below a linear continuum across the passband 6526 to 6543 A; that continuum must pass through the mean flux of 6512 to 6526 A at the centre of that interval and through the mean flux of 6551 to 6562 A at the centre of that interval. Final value 4.1 A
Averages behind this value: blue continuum 1.91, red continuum 3.31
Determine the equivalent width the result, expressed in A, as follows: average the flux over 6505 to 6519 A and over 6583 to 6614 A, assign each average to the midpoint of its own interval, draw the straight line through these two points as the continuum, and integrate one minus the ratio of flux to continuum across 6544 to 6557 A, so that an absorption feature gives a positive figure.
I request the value -1.7 A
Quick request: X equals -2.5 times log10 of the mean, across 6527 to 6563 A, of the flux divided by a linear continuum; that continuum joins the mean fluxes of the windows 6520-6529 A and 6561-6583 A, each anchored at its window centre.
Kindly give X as 0.05 mag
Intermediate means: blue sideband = 1.9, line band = 2.65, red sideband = 3.75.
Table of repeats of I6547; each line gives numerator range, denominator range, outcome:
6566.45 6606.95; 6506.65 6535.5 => 1.21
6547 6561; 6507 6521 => 1.50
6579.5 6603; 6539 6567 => 0.71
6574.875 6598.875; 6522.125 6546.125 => 1.32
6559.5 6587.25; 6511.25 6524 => 2.09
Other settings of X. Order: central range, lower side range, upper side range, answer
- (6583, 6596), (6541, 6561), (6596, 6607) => -0.23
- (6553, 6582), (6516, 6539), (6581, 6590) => -0.21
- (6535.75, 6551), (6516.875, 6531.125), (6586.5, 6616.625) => -0.14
